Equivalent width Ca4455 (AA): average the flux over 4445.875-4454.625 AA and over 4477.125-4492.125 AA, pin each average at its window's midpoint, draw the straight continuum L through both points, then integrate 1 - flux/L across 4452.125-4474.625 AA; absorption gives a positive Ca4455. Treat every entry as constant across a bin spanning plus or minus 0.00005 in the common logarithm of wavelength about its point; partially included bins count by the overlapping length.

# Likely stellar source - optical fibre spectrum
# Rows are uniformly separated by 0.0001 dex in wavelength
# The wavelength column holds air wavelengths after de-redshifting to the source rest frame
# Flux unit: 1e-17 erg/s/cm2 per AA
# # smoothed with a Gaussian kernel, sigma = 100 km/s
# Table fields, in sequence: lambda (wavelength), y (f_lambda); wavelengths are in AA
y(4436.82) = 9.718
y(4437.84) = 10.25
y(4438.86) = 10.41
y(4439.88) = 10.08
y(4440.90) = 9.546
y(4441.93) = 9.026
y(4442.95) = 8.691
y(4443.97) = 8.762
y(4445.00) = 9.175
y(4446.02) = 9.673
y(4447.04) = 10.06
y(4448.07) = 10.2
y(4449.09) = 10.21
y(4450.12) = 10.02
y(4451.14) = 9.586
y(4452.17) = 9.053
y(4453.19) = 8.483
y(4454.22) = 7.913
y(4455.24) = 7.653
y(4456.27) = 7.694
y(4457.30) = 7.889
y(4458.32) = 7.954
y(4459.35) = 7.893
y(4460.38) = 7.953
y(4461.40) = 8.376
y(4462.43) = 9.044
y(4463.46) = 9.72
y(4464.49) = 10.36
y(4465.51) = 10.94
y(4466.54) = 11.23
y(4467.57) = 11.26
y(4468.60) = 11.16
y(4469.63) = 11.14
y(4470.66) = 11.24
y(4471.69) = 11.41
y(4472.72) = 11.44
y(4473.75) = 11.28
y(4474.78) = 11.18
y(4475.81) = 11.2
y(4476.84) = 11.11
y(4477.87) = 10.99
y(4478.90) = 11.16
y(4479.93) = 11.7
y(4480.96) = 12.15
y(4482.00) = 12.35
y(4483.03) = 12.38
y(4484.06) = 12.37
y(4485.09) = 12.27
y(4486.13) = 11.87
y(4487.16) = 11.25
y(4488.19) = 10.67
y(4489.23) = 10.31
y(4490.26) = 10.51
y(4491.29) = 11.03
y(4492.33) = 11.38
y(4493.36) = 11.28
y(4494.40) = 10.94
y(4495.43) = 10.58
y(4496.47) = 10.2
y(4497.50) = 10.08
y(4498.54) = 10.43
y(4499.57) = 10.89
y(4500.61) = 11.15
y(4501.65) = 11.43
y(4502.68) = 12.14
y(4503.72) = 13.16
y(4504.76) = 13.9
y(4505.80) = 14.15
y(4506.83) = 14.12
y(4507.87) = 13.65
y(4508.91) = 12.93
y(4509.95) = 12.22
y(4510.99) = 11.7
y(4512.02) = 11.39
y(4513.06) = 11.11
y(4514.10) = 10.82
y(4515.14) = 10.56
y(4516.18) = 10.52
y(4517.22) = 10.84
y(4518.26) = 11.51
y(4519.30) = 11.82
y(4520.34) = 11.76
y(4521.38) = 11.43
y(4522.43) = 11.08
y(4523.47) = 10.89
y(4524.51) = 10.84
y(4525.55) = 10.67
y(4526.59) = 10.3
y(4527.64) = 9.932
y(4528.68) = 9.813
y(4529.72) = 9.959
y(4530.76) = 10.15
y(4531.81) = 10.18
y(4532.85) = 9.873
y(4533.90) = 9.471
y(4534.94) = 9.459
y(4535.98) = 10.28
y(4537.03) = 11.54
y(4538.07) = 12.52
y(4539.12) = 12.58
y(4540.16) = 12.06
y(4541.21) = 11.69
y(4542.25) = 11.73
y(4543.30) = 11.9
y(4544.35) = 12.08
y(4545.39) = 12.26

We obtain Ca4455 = 1.4 AA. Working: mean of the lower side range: 9.47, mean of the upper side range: 11.5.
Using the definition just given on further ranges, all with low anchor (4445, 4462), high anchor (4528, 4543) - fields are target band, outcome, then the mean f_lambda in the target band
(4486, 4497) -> -1.3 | 10.9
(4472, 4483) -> -2.5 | 11.5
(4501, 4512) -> -3.0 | 12.9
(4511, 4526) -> -1.0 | 11.1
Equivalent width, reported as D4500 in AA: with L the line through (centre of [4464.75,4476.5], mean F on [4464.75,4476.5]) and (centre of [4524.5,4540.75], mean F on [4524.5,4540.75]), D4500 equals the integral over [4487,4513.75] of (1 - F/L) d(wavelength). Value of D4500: -1.8 AA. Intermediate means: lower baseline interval 11.2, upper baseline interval 10.6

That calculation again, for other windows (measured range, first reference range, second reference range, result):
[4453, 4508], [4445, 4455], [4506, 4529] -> -2.7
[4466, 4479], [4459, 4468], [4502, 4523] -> -1.4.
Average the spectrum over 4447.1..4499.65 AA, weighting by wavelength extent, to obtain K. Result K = 10.4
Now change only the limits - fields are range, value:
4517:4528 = 11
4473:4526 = 11.5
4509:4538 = 10.8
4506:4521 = 11.8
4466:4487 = 11.5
